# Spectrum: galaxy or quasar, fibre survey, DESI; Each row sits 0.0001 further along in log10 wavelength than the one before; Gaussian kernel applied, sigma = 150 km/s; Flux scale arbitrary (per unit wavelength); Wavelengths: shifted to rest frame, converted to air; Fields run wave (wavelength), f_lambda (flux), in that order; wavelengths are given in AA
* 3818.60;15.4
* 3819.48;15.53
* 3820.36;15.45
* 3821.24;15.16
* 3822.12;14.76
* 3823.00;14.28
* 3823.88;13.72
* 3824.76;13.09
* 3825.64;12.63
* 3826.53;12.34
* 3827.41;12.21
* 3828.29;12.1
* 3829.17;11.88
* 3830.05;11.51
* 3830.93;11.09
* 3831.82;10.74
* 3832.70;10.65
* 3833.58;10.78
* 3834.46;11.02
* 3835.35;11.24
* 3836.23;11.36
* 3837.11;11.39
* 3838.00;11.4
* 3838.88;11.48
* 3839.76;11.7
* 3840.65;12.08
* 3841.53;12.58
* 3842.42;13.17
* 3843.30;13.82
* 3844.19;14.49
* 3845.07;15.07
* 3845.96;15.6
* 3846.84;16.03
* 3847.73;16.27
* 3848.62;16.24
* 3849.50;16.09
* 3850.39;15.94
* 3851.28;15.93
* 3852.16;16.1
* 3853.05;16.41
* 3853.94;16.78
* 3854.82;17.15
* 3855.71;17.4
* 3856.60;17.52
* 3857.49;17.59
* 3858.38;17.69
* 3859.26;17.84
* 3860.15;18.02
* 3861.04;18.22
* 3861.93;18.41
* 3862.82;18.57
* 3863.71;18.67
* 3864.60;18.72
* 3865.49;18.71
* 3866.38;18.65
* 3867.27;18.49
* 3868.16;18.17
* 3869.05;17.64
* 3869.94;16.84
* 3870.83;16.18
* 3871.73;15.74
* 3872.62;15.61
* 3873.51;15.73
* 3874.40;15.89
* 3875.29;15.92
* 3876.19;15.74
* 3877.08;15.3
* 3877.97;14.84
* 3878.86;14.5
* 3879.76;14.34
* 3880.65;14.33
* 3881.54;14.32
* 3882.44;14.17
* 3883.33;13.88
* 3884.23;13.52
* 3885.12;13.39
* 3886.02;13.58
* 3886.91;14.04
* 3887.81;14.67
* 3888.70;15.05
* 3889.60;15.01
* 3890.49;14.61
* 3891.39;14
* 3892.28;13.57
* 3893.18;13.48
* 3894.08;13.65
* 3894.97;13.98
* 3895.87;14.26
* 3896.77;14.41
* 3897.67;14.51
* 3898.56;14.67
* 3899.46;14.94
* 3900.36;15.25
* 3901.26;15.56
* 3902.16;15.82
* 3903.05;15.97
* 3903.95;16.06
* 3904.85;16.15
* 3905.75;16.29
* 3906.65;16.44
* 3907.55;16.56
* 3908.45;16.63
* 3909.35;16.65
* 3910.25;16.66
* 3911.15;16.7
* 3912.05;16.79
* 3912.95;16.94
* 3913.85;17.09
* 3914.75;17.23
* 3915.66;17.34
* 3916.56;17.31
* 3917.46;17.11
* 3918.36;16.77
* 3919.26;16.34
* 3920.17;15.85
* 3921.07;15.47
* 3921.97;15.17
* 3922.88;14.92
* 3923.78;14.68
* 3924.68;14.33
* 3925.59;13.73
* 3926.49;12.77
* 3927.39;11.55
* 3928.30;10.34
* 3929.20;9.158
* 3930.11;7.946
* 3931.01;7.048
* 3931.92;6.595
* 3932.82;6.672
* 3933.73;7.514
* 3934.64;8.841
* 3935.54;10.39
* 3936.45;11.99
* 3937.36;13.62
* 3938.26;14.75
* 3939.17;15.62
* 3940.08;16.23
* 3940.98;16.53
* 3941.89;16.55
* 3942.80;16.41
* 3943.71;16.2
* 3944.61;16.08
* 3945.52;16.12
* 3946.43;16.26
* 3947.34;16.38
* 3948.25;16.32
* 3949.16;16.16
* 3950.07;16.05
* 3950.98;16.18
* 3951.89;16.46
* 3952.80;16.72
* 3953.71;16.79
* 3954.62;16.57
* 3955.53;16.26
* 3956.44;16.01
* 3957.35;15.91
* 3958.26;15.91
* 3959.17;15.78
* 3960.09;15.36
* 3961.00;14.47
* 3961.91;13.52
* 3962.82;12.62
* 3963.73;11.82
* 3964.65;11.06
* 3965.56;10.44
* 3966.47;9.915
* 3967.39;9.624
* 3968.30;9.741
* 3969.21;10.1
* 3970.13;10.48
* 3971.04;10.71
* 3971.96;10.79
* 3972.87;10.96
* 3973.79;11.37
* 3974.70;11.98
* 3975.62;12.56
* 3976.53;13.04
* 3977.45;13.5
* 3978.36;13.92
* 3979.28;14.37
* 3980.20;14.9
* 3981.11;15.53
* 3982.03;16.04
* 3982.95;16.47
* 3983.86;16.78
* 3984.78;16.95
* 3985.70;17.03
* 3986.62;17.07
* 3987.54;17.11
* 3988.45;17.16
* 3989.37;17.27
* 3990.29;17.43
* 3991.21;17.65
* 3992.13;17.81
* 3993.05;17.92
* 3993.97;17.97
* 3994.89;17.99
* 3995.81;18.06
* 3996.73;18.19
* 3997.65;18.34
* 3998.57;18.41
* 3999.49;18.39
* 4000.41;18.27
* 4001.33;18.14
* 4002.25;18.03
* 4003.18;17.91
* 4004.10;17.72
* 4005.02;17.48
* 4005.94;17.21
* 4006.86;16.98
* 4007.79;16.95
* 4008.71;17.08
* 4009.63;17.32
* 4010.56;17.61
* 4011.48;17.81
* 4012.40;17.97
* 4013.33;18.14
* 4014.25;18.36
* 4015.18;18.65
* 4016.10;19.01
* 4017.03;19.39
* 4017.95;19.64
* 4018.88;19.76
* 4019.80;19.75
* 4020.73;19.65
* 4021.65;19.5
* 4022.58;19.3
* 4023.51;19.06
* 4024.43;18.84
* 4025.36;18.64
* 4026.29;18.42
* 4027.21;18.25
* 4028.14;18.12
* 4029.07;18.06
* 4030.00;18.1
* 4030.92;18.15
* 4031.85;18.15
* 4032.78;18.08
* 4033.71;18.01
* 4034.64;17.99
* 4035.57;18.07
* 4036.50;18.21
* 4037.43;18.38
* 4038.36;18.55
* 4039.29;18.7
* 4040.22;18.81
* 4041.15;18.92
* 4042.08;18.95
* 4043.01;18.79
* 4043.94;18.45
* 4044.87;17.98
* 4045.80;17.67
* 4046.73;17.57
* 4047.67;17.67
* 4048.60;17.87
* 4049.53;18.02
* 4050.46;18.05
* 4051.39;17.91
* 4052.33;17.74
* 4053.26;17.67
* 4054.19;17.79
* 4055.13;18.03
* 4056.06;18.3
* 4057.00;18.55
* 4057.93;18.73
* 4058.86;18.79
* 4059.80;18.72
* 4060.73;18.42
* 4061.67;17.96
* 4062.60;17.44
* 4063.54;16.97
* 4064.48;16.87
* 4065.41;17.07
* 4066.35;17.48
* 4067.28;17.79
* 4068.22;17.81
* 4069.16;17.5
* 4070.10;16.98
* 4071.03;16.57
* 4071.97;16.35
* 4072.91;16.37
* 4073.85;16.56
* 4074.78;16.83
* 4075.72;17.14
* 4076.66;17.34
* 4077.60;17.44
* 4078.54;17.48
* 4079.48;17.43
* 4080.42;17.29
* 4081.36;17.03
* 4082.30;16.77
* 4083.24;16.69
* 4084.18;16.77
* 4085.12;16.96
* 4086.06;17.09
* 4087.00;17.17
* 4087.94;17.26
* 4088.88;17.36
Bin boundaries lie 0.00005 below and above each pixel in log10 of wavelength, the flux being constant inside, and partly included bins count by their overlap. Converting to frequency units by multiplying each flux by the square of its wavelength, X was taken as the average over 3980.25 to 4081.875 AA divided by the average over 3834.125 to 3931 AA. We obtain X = 1.3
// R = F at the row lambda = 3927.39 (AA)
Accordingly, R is 11.55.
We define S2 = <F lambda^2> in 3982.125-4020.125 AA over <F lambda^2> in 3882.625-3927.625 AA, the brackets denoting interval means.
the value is 1.23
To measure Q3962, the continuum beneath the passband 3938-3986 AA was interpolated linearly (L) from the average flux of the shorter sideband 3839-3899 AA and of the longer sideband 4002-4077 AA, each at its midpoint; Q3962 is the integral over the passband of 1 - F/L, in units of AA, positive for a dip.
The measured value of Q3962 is 7.10 AA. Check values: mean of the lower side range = 15.6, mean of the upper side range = 18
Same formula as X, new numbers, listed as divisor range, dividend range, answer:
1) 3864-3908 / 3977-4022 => 1.21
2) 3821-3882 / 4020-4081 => 1.33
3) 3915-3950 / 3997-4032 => 1.38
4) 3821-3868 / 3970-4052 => 1.28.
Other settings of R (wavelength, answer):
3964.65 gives 11.06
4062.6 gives 17.44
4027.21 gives 18.25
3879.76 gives 14.34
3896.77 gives 14.41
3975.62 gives 12.56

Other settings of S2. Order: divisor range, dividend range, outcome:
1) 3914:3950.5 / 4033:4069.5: 1.38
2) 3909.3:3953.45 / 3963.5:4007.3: 1.09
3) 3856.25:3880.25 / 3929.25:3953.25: 0.83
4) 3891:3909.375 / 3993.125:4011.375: 1.24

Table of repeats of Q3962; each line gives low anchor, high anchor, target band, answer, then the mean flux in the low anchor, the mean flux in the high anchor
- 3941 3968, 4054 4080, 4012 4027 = -2.3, 15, 17.5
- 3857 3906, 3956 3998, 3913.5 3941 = 3.6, 15.7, 14.6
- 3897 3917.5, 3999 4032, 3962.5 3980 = 5.9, 16.3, 18.3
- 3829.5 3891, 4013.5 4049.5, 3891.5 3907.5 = 0.9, 15.1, 18.6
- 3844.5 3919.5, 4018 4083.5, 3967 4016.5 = 3.7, 16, 18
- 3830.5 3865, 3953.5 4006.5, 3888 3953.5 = 1.8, 14.9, 15.2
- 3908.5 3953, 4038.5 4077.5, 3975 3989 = 0.3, 14.4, 17.8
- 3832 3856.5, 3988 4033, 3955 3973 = 4.7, 14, 18.2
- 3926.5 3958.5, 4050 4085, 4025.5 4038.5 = -1.4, 13.8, 17.5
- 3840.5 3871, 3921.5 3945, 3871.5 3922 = -3.3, 16.7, 12.5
